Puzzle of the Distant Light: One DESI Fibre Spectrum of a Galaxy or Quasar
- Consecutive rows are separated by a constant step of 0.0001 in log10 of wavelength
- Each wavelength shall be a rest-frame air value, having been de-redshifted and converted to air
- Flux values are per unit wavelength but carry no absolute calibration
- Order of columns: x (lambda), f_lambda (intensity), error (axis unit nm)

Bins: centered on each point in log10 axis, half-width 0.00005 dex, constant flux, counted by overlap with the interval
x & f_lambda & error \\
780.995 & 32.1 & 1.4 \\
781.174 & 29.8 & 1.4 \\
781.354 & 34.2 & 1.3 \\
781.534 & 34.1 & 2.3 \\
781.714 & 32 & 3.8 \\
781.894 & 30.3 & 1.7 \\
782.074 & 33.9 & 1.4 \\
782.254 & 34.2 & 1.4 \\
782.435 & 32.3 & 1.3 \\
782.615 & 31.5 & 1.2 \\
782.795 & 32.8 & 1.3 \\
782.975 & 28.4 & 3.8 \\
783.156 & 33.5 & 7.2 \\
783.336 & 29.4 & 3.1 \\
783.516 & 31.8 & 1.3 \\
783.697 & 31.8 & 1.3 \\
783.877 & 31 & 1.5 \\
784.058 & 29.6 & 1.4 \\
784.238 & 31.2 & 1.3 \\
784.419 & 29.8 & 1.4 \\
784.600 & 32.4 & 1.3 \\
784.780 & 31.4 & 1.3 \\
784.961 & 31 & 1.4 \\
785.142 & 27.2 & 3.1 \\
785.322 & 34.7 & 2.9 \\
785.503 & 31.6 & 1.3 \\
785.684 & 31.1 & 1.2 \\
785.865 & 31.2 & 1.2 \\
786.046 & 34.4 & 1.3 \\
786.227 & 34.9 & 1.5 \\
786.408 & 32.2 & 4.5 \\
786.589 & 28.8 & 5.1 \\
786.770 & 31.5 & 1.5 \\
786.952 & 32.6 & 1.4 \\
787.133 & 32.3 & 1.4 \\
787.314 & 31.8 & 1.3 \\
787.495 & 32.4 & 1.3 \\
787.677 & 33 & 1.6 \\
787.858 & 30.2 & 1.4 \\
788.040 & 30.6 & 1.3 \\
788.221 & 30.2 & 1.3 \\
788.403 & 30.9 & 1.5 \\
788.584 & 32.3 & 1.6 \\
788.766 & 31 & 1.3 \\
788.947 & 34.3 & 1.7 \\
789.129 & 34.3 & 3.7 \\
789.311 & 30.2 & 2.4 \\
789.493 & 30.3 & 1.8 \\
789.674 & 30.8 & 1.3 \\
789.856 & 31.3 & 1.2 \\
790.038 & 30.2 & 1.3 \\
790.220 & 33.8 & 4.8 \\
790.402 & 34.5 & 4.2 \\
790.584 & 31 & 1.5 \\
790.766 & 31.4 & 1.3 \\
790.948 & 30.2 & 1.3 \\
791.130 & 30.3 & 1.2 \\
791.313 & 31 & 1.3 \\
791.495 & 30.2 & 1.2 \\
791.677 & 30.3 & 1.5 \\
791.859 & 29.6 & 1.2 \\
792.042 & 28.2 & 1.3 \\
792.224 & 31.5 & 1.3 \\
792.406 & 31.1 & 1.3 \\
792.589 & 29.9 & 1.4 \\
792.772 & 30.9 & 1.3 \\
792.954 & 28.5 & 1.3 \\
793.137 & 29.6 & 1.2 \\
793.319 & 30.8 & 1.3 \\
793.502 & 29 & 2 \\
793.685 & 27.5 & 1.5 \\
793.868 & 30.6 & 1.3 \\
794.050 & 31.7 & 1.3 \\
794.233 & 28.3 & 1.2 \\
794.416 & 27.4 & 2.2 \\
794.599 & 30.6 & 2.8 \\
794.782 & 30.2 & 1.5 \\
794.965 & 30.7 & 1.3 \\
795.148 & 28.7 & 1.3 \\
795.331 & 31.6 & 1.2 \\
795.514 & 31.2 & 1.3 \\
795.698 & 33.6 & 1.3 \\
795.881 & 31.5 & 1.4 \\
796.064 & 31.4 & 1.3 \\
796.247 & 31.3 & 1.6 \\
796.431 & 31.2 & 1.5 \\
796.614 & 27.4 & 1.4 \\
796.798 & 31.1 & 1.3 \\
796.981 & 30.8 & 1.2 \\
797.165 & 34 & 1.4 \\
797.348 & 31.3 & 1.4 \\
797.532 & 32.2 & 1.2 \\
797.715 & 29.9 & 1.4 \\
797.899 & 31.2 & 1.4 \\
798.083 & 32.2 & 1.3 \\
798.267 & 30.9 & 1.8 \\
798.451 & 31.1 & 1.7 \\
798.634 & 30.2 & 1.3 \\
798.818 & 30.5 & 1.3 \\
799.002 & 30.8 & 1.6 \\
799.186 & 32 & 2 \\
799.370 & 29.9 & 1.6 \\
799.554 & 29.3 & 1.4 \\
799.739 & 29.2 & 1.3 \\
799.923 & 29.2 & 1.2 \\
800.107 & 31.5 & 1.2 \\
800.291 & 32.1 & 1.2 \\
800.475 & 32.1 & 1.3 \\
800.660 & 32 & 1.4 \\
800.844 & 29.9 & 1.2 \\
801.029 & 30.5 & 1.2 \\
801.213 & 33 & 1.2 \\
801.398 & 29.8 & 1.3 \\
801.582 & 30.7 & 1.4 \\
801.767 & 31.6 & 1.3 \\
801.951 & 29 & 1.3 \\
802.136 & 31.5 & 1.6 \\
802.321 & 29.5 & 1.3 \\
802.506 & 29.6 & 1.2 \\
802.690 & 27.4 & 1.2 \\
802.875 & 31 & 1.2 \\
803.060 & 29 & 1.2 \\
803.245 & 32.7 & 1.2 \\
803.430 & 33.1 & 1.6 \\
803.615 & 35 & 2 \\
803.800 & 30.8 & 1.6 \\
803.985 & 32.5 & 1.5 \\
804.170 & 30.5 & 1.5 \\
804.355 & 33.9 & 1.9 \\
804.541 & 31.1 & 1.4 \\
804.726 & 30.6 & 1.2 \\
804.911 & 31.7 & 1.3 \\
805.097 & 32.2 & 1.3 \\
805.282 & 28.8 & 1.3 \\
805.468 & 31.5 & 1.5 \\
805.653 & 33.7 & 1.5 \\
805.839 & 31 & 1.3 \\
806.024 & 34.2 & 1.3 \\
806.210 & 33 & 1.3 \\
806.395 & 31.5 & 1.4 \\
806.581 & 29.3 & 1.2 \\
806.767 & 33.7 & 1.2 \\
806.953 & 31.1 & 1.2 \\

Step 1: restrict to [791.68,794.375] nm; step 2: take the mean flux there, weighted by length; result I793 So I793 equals 29.8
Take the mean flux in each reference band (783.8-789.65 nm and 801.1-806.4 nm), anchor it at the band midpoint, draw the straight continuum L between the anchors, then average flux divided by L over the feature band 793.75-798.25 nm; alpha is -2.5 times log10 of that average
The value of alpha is 0.02 mag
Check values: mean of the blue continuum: 31.6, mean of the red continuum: 31.4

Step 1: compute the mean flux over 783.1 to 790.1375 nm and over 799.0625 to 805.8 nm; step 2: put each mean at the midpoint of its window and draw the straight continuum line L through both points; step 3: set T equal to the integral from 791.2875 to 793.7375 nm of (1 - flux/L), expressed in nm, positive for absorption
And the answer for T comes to 0.11 nm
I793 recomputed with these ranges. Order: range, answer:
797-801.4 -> 31.1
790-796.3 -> 30.5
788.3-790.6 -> 31.9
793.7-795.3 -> 29.7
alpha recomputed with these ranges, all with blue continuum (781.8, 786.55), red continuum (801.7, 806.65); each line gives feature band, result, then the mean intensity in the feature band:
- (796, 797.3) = 0.01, 31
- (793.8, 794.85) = 0.06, 29.8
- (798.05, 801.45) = 0.02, 30.8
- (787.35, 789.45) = 0.00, 31.7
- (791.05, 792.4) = 0.05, 30.2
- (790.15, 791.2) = -0.01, 31.9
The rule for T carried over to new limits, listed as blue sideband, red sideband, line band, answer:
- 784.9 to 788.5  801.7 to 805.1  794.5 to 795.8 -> 0.02 nm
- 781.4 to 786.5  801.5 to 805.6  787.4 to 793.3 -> 0.10 nm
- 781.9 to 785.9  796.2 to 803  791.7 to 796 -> 0.12 nm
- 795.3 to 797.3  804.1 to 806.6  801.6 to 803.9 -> 0.06 nm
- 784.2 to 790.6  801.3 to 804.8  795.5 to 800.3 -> 0.04 nm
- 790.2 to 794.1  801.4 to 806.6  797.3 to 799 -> -0.01 nm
